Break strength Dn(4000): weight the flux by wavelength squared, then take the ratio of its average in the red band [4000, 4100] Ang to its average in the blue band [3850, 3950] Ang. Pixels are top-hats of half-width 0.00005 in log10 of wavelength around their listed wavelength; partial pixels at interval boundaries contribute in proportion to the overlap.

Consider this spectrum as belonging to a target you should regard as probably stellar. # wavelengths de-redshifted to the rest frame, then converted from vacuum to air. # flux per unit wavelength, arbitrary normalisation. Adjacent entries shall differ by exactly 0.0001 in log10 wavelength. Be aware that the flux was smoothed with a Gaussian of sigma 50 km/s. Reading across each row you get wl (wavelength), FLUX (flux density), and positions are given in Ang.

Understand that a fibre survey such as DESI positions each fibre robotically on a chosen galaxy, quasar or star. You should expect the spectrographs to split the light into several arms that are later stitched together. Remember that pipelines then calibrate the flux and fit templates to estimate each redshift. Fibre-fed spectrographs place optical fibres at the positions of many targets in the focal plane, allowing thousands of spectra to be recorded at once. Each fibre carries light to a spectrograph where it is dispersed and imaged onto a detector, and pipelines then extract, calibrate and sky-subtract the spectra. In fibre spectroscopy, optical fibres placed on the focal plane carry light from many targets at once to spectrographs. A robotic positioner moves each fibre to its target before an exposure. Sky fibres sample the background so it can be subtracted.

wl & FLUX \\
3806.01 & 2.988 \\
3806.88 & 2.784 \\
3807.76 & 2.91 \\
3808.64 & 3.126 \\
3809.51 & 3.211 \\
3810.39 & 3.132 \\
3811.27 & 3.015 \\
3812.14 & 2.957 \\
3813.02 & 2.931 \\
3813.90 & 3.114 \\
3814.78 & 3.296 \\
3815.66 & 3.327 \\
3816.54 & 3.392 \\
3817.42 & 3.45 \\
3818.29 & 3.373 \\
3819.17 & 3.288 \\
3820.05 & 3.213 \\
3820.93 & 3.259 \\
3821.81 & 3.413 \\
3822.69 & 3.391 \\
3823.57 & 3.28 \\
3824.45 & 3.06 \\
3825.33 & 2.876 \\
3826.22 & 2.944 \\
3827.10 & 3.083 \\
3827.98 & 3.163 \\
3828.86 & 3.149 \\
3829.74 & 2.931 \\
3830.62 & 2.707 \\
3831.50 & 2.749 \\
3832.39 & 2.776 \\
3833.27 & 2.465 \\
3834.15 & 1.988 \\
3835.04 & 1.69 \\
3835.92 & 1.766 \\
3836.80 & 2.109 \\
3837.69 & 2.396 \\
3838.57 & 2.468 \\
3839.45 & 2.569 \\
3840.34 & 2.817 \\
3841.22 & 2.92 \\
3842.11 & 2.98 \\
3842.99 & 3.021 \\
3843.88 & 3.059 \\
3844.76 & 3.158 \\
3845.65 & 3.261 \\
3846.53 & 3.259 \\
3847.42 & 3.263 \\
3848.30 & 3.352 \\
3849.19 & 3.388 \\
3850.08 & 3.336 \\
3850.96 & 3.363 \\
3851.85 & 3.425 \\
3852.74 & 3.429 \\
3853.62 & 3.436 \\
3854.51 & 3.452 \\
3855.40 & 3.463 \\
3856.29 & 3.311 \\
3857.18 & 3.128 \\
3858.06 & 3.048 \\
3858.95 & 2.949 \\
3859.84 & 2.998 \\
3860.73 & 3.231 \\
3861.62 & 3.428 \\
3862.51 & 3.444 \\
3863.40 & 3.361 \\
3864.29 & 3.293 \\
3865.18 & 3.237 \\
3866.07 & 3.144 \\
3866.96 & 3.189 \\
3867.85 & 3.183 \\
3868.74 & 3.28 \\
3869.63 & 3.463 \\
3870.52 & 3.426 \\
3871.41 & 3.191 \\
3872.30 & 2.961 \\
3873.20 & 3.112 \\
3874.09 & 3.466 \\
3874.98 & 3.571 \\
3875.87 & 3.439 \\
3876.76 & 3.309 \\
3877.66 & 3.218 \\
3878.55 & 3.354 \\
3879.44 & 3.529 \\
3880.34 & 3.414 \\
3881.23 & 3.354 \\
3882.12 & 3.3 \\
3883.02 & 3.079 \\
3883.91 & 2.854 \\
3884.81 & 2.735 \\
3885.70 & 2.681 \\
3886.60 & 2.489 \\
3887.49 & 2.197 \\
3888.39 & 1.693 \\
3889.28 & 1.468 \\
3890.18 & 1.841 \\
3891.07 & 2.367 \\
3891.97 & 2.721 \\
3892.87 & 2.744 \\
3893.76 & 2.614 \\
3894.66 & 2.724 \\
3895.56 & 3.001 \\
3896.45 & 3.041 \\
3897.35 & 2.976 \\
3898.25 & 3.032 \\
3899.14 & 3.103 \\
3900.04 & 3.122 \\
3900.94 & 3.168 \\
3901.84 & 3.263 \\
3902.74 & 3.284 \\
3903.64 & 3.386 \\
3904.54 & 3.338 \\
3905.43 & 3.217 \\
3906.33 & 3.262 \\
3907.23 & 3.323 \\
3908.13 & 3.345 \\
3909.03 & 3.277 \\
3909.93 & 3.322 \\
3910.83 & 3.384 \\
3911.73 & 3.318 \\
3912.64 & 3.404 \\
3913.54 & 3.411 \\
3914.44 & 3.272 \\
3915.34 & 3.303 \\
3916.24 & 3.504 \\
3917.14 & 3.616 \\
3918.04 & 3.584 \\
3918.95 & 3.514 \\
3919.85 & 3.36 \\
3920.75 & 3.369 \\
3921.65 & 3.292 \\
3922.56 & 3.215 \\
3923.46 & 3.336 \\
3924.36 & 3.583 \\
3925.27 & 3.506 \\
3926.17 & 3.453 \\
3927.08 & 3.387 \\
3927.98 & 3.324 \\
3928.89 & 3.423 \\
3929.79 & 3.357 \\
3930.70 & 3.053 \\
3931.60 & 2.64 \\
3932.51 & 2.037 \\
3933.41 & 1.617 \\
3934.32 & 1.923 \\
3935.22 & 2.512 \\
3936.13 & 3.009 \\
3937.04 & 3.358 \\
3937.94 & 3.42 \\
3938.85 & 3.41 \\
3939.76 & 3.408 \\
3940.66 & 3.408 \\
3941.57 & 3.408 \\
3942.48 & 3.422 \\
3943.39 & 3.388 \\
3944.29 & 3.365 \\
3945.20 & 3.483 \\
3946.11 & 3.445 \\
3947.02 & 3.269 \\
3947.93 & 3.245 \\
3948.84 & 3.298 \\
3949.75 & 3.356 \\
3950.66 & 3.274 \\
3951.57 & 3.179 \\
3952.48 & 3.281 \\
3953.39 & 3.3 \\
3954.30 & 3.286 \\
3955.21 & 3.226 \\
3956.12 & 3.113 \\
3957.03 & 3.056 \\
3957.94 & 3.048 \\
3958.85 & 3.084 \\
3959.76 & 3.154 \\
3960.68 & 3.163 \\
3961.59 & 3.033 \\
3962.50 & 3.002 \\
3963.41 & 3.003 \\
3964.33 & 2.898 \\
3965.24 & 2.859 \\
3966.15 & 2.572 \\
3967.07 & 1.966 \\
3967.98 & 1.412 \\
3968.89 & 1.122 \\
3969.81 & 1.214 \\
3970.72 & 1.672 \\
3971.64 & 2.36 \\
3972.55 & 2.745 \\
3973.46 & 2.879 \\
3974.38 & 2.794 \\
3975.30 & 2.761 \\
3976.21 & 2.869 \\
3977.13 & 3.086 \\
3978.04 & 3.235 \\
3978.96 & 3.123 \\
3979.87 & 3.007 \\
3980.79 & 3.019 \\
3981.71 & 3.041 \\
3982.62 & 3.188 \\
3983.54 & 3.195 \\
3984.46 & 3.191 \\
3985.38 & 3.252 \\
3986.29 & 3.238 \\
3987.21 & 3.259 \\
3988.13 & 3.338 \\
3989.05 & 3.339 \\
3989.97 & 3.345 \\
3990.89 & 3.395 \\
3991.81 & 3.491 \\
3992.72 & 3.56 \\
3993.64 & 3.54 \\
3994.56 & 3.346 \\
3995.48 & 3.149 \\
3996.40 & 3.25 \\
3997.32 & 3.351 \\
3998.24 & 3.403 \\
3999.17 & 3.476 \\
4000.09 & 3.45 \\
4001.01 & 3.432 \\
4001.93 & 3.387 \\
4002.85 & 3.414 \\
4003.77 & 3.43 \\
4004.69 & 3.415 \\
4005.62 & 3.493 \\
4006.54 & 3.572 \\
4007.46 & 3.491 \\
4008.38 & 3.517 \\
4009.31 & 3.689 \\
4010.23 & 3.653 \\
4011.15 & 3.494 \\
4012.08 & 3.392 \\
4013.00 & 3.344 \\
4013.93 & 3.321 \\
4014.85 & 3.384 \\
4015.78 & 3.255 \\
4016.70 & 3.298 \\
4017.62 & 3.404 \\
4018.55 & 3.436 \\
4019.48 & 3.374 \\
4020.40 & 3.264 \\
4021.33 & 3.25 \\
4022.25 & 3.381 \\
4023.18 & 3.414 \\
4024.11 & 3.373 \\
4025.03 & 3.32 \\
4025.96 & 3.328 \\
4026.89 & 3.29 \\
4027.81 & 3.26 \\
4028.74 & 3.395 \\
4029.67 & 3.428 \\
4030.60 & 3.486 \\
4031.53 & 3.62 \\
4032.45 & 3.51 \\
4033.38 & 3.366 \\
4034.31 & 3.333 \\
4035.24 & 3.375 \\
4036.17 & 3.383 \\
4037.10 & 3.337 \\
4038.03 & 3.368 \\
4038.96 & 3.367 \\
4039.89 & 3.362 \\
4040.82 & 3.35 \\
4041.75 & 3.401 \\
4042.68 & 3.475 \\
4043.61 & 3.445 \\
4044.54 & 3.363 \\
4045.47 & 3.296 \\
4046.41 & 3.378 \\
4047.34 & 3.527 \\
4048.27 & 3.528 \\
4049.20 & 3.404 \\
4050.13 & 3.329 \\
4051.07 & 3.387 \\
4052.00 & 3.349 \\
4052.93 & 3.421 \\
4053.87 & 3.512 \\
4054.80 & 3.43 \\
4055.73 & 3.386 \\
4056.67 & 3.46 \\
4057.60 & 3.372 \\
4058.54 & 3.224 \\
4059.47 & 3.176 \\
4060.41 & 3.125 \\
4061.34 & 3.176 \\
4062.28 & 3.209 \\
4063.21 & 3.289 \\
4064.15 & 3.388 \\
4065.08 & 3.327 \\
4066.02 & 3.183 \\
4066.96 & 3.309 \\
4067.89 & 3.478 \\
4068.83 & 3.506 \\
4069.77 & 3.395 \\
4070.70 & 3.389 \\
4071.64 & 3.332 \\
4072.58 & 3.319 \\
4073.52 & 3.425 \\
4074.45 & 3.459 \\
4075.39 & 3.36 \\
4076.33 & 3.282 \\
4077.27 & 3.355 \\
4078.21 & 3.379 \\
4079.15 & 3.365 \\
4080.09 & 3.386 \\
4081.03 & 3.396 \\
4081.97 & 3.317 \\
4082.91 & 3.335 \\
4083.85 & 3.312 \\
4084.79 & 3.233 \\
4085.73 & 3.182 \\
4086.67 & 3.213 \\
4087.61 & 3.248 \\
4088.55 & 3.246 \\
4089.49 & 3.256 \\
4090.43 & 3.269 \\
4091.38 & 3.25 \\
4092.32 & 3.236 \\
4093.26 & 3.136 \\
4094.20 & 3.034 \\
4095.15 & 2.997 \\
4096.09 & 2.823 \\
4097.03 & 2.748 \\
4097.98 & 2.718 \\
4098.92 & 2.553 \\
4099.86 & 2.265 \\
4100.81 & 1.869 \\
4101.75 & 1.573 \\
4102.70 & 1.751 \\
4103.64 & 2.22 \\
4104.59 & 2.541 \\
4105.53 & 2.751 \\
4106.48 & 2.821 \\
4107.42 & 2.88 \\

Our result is 1.1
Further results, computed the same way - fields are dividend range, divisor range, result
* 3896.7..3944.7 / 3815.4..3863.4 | 1.10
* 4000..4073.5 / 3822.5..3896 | 1.24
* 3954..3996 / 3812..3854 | 1.05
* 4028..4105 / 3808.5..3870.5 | 1.17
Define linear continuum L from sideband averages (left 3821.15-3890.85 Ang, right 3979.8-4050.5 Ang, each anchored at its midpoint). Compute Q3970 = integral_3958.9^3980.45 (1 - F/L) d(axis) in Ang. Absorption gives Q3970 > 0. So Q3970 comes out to 4.3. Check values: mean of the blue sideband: 3.01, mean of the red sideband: 3.38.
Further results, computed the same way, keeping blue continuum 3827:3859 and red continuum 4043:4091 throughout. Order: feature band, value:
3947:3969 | 1.37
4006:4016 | -0.71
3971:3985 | 1.02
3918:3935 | 0.03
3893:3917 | -1.21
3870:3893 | 0.77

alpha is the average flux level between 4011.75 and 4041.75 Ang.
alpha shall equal 3.37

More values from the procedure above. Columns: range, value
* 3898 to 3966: 3.21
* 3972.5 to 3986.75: 3.05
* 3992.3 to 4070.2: 3.39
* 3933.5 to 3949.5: 3.19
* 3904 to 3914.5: 3.33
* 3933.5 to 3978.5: 2.92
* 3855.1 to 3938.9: 3.11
